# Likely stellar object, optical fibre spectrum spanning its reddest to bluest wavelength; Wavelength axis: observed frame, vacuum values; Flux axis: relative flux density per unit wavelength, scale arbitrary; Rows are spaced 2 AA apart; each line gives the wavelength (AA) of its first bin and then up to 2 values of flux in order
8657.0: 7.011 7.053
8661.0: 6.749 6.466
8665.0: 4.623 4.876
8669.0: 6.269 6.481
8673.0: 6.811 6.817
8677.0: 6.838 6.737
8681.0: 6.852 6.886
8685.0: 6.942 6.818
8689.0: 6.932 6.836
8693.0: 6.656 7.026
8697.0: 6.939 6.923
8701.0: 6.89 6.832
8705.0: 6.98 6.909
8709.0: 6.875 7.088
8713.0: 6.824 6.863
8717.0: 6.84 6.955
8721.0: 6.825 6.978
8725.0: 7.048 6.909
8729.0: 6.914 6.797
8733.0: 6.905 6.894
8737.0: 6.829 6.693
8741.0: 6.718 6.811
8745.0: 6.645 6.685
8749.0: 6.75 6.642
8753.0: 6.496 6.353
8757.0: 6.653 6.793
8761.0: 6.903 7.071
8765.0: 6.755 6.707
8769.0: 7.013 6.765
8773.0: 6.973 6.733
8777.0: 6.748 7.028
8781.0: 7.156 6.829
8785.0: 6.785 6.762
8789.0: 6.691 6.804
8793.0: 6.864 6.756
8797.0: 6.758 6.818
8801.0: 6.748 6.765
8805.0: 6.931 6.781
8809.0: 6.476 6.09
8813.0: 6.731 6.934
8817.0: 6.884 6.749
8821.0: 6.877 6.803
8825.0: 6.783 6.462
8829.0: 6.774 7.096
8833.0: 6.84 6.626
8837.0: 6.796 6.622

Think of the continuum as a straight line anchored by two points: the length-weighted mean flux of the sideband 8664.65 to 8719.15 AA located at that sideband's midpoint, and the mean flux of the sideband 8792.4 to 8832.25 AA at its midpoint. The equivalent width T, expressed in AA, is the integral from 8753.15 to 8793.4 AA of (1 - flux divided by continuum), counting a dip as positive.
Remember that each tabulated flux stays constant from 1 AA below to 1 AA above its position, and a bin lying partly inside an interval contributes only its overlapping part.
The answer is -0.4 AA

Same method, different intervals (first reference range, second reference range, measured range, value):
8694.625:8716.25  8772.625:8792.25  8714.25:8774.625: 0.7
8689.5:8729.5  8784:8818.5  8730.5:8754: 0.4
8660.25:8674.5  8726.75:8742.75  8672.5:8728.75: -4.0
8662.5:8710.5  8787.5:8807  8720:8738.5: -0.5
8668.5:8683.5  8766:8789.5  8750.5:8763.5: 0.3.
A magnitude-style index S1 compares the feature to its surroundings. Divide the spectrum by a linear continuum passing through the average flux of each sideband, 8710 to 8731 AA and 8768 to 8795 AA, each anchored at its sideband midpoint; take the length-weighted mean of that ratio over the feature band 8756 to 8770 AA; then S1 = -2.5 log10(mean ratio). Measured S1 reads 0.00 mag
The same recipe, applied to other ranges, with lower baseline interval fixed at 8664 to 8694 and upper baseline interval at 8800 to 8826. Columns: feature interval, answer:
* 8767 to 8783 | -0.037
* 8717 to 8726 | -0.060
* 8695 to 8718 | -0.060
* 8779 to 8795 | -0.026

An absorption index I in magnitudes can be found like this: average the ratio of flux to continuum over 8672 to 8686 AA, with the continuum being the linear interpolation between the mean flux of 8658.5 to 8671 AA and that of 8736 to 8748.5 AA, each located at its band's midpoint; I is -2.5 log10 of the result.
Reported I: -0.12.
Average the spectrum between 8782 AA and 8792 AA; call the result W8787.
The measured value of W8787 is 6.77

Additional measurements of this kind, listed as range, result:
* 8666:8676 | 6.25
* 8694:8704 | 6.92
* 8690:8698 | 6.86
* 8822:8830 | 6.71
